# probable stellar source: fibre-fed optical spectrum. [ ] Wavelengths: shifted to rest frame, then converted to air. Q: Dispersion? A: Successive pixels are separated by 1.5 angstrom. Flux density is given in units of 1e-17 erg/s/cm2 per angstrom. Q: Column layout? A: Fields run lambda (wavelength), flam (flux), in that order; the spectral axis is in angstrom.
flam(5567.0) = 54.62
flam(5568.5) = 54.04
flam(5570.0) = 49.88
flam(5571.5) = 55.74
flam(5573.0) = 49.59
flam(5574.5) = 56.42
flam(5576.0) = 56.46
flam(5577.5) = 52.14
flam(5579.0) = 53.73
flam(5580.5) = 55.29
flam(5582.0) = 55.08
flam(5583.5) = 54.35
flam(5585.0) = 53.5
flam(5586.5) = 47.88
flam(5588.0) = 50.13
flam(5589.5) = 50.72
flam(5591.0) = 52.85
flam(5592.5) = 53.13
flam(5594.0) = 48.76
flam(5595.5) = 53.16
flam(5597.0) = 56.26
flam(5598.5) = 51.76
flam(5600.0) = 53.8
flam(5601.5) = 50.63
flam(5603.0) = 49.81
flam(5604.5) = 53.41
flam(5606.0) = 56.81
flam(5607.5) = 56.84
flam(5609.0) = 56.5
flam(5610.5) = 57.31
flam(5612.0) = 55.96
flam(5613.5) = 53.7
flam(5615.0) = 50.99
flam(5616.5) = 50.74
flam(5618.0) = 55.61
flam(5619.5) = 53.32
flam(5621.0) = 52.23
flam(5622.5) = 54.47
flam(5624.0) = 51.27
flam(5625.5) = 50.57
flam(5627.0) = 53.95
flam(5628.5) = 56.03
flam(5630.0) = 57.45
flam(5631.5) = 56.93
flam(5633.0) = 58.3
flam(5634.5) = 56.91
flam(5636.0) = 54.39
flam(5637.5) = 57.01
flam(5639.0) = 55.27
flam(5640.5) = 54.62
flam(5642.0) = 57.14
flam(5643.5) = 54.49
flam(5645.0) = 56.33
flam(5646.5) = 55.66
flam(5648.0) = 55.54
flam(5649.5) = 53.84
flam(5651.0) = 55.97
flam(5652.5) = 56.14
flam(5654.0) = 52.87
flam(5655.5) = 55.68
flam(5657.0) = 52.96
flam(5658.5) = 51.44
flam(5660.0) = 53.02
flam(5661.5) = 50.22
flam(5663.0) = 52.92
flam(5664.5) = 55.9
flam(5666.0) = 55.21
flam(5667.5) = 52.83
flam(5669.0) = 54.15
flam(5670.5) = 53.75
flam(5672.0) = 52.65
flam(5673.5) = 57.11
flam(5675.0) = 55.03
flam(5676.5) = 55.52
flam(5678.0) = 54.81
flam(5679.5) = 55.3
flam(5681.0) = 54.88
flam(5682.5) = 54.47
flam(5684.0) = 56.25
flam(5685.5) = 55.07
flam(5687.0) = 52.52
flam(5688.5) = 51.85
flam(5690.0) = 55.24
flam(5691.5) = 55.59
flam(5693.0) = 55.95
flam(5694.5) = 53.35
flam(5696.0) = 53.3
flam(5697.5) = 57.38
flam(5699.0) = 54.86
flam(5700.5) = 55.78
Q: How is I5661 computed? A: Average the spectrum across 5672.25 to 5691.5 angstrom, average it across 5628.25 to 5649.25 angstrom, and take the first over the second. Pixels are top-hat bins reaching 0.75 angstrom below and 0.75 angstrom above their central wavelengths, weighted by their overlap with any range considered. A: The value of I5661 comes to 0.98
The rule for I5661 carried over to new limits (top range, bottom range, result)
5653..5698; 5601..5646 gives 0.99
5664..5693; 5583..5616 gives 1.03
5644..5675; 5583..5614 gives 1.02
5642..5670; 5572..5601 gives 1.03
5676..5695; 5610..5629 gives 1.02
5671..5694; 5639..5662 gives 1.01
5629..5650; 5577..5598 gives 1.06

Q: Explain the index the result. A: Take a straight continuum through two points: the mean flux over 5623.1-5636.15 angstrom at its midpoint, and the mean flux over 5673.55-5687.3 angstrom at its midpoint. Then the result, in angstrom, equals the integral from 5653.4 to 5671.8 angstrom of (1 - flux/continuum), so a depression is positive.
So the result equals 0.56 angstrom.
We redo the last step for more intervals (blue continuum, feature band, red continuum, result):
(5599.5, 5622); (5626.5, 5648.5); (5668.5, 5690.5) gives -0.8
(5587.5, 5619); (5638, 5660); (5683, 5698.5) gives -0.3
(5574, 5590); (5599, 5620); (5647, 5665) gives -0.2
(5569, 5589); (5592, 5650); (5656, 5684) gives -0.9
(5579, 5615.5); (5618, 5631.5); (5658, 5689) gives -0.1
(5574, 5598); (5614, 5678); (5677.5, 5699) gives -0.5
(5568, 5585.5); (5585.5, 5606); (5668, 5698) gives 0.8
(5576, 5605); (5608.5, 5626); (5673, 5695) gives -0.1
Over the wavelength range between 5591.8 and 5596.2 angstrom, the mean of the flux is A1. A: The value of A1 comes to 51.7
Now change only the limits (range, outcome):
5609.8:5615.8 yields 54.4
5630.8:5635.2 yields 57.4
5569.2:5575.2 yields 52.9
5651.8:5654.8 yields 54.5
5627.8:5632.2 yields 56.8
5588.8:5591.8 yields 51.8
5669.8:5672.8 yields 53.3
